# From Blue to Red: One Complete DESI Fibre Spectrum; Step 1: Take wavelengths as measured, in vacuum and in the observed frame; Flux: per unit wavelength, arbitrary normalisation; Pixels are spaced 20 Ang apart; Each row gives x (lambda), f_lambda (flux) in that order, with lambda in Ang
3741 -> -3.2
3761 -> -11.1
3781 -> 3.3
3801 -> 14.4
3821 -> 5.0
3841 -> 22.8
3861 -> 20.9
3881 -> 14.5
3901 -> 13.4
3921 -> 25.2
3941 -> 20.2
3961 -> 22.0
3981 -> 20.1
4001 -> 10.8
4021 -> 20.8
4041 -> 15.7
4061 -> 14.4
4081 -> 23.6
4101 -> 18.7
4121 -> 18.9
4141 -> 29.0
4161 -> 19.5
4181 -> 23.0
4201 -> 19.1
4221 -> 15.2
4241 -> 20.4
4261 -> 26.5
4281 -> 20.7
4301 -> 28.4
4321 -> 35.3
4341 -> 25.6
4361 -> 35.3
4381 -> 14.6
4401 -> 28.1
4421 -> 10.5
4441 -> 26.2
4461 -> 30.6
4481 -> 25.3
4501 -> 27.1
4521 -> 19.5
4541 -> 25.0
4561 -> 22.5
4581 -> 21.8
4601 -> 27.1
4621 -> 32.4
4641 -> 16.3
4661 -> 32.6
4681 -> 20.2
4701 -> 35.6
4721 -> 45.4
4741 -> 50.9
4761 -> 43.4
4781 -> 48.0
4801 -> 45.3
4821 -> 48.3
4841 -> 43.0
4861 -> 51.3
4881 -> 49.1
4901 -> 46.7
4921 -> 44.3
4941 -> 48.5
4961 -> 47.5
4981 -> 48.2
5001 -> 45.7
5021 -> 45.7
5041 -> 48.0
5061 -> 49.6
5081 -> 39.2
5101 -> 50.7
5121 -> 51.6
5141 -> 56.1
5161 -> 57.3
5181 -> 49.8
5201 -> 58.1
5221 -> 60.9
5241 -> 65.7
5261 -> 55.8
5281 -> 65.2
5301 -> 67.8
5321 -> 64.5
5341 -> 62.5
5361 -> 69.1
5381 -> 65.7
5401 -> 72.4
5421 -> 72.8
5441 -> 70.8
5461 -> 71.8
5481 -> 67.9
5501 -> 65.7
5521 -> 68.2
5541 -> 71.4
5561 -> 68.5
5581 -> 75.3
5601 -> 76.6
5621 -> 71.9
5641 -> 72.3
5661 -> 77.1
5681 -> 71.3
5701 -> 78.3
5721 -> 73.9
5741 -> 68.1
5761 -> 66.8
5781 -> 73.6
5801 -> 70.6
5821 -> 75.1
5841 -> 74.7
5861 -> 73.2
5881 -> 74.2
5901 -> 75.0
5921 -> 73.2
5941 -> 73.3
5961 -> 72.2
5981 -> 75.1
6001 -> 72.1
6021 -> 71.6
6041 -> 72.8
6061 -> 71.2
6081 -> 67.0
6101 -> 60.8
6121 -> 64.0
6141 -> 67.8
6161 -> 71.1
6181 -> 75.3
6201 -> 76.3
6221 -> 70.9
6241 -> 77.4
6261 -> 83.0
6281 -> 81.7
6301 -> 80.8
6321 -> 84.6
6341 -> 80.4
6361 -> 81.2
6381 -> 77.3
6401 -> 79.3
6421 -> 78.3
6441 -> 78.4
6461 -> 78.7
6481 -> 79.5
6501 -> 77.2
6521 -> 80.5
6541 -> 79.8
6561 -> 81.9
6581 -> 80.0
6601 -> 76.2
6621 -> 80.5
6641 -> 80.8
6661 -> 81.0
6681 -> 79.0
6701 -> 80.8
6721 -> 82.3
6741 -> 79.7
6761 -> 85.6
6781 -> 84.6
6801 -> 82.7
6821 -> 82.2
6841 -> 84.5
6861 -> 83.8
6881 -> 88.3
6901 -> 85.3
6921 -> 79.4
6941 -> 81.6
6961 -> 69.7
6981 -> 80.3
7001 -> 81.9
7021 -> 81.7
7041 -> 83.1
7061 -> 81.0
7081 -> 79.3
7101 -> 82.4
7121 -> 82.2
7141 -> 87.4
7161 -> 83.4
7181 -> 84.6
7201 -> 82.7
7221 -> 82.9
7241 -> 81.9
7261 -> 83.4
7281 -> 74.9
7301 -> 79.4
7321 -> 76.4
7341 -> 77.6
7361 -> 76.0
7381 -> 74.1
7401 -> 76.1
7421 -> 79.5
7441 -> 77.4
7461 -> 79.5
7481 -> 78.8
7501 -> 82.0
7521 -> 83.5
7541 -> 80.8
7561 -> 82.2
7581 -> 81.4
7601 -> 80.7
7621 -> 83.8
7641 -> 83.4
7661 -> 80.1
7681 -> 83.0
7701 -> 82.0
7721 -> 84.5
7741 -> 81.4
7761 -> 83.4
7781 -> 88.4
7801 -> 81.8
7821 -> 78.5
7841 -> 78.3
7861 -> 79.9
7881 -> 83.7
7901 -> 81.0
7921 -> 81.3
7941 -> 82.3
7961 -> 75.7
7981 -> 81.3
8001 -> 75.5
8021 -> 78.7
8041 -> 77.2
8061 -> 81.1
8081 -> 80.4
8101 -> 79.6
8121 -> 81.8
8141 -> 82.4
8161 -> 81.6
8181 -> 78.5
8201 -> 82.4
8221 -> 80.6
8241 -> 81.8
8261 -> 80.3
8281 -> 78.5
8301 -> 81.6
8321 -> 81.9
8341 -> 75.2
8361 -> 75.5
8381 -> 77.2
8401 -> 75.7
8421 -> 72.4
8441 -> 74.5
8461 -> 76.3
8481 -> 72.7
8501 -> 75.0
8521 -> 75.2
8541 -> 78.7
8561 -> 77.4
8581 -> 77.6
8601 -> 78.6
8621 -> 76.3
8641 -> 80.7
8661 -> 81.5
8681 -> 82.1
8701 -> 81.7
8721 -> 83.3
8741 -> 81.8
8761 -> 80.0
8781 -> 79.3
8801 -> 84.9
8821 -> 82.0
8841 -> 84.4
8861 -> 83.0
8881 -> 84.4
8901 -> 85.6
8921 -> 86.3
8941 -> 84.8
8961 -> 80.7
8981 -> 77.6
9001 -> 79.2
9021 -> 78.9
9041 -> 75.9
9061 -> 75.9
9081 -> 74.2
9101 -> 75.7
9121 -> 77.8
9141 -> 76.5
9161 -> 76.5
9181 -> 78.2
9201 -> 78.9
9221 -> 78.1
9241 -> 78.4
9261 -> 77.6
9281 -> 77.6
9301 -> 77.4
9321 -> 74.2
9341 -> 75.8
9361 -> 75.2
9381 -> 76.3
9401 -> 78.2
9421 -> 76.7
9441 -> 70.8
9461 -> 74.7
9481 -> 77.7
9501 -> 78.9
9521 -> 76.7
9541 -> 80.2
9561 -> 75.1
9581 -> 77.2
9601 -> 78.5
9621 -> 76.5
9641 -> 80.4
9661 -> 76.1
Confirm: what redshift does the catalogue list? 0.18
